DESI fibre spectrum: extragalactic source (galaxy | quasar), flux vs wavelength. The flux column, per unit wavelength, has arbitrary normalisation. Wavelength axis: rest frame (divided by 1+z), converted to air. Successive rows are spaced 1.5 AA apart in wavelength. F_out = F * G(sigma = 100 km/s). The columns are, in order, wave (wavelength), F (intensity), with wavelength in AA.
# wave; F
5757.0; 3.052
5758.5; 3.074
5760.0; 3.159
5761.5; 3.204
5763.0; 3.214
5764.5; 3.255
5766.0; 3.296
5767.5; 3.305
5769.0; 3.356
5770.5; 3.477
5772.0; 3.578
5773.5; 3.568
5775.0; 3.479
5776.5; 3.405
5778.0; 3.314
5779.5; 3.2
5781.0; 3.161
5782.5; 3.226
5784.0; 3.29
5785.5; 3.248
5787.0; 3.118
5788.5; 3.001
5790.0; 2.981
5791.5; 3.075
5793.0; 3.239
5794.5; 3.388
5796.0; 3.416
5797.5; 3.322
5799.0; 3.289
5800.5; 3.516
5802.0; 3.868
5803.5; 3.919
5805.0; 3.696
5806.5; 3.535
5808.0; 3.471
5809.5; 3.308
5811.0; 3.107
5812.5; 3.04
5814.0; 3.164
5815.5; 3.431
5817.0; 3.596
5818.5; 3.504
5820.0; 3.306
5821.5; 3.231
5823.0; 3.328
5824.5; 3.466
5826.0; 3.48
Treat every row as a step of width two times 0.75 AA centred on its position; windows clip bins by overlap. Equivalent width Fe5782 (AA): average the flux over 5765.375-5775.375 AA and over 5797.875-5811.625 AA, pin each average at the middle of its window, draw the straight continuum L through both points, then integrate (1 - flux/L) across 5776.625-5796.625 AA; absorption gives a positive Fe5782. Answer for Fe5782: 1.5 AA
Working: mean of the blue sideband 3.44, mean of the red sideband 3.52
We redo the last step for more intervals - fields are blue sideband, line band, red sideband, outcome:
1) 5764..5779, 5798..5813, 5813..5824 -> -0.5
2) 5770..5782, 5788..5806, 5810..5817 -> -0.5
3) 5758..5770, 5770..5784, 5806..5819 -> -0.4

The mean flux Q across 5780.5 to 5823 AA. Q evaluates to 3.34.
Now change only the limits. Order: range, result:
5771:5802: 3.31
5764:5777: 3.42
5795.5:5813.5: 3.45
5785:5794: 3.11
